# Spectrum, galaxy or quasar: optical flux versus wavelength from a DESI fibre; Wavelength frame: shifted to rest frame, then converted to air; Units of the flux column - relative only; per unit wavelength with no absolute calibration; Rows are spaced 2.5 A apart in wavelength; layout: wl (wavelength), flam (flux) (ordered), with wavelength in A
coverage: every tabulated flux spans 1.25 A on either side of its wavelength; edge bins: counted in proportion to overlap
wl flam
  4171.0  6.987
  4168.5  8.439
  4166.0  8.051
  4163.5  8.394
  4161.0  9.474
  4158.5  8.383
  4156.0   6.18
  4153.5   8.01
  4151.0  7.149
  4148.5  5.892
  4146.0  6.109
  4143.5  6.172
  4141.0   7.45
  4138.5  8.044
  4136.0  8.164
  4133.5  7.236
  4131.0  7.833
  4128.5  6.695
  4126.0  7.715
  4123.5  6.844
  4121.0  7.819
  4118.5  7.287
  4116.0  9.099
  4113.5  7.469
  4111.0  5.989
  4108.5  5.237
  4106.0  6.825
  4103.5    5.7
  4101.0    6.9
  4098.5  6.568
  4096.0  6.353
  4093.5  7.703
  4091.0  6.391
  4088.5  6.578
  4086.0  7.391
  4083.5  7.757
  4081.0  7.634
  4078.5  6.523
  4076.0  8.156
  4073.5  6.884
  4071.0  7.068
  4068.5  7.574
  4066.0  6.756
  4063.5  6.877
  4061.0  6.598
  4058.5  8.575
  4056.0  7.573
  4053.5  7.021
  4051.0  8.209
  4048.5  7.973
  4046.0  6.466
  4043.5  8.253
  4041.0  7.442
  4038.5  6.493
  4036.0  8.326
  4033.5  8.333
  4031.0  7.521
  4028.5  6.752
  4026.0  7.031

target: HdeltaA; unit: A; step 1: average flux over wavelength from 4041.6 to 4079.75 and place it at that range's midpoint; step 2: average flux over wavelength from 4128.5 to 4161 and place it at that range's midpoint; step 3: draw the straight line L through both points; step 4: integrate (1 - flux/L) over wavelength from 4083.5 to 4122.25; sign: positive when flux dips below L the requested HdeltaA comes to 2.2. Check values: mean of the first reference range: 7.37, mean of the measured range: 6.92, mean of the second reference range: 7.29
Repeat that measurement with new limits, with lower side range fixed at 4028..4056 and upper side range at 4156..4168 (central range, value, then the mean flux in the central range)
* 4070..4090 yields 1.4 A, 7.24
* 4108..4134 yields 2.6 A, 7.26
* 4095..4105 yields 1.9 A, 6.39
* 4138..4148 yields 1.7 A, 6.78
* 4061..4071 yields 0.9 A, 7.01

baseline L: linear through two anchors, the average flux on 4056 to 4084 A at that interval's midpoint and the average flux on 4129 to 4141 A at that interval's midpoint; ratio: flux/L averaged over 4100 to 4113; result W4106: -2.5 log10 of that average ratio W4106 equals 0.21 mag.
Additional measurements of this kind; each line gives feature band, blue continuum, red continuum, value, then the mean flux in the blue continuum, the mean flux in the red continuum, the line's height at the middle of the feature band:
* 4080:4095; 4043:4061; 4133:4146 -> 0.040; 7.62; 7.3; 7.49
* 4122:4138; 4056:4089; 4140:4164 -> -0.024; 7.29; 7.29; 7.29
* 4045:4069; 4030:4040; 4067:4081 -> 0.011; 7.67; 7.27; 7.44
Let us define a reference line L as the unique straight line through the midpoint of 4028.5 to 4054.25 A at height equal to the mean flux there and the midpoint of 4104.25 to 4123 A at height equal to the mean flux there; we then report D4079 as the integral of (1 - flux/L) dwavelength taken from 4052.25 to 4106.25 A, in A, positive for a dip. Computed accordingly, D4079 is 1.7 A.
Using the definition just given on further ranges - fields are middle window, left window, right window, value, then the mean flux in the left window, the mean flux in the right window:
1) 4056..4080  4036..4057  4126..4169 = 0.8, 7.48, 7.5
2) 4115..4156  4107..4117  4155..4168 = 0.9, 6.89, 8.15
